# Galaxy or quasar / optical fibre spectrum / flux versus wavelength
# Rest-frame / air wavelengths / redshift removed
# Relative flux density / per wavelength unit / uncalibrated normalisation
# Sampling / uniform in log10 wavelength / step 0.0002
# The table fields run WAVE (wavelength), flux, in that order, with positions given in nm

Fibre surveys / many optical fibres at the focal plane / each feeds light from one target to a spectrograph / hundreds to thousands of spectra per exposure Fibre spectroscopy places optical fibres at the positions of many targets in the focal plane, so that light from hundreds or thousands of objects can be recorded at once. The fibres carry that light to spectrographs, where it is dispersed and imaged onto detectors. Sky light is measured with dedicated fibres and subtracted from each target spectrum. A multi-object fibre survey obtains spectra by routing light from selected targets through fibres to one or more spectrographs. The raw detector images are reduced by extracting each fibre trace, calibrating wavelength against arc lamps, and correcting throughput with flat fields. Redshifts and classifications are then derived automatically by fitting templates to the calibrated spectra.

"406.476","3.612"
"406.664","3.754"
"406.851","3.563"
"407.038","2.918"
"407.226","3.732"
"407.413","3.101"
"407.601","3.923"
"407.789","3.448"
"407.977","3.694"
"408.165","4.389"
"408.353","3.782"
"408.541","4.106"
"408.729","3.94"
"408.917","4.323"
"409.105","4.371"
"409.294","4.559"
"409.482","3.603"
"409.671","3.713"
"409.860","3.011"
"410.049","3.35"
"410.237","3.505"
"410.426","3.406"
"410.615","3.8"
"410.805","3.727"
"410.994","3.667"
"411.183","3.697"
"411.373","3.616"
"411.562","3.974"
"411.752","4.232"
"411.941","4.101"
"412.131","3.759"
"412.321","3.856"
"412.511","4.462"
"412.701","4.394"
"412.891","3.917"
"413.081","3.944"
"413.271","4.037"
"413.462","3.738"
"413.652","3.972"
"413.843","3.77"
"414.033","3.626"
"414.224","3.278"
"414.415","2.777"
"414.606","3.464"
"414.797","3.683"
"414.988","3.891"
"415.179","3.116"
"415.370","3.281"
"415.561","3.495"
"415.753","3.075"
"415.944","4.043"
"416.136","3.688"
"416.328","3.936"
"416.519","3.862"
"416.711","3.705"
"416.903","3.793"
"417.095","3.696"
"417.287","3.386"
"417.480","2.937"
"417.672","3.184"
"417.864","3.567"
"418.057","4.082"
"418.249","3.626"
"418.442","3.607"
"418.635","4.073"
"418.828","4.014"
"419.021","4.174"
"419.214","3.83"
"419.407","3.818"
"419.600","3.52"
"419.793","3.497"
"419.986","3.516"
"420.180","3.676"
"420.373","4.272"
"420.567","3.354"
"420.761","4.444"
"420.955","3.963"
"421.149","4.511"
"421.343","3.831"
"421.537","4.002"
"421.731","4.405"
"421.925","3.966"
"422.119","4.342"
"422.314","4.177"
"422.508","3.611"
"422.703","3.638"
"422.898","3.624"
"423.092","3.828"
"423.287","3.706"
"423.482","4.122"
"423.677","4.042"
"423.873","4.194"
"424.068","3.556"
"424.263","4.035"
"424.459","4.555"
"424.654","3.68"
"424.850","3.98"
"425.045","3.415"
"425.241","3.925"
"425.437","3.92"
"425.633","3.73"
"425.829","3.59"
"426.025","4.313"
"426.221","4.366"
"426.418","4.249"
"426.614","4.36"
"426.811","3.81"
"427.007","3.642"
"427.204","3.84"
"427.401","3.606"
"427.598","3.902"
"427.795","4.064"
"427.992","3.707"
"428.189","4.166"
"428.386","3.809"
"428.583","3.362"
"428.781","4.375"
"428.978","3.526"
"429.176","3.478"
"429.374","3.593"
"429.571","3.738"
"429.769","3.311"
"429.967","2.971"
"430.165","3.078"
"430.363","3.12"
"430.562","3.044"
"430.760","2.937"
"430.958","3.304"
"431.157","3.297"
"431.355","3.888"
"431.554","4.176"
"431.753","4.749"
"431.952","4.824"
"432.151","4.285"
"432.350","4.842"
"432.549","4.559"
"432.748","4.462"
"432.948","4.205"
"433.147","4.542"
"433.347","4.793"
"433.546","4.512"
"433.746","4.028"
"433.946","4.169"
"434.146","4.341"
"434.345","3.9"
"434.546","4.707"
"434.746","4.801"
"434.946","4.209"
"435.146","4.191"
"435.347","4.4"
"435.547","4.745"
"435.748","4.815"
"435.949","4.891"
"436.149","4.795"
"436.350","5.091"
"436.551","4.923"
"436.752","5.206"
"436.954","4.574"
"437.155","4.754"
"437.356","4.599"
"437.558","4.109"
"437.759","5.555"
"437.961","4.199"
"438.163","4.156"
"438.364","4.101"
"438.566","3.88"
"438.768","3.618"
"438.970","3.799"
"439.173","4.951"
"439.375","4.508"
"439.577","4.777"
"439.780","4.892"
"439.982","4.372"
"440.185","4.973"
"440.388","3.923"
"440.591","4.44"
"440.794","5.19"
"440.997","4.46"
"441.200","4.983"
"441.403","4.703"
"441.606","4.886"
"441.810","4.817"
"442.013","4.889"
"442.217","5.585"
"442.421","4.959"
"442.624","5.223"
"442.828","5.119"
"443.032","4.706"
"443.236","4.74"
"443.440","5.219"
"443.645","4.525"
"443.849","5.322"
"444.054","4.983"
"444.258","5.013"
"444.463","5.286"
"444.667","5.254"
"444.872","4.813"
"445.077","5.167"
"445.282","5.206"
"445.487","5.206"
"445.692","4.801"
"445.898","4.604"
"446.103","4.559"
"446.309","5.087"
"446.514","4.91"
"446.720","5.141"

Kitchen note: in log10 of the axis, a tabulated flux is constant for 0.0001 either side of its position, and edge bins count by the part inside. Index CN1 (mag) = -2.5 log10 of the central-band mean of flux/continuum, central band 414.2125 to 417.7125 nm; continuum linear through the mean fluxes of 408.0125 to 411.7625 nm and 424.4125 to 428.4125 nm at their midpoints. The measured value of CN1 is 0.11 mag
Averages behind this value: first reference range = 3.83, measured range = 3.5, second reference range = 3.93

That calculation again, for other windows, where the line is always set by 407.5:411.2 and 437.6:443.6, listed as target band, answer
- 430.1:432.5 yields 0.16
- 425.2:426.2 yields 0.09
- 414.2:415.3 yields 0.17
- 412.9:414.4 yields 0.06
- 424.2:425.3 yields 0.08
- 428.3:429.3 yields 0.17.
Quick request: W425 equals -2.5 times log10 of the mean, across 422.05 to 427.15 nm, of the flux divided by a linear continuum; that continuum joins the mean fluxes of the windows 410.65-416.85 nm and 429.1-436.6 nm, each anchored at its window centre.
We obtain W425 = 0.01 mag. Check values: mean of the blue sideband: 3.74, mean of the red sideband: 4.15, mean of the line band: 3.94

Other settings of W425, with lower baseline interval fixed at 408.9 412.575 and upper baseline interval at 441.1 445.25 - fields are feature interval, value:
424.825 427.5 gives 0.13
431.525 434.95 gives 0.04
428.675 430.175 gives 0.26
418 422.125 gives 0.06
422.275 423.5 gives 0.13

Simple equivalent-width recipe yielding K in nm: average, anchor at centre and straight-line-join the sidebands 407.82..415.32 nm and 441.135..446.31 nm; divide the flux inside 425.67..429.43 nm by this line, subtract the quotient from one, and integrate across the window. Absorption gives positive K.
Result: 0.43 nm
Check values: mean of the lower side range 3.79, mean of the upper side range 4.98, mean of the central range 3.88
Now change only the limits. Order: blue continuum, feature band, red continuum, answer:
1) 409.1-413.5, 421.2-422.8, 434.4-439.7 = 0.05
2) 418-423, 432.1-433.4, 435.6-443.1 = -0.03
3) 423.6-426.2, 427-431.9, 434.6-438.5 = 0.66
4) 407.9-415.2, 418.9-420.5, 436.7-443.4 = 0.11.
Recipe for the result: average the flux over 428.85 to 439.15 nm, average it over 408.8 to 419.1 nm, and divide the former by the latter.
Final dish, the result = 1.1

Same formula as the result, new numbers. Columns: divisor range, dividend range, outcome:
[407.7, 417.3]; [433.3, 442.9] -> 1.23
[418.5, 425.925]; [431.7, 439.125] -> 1.15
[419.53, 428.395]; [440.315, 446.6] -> 1.26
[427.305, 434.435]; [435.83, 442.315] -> 1.19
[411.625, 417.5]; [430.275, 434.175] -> 1.10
